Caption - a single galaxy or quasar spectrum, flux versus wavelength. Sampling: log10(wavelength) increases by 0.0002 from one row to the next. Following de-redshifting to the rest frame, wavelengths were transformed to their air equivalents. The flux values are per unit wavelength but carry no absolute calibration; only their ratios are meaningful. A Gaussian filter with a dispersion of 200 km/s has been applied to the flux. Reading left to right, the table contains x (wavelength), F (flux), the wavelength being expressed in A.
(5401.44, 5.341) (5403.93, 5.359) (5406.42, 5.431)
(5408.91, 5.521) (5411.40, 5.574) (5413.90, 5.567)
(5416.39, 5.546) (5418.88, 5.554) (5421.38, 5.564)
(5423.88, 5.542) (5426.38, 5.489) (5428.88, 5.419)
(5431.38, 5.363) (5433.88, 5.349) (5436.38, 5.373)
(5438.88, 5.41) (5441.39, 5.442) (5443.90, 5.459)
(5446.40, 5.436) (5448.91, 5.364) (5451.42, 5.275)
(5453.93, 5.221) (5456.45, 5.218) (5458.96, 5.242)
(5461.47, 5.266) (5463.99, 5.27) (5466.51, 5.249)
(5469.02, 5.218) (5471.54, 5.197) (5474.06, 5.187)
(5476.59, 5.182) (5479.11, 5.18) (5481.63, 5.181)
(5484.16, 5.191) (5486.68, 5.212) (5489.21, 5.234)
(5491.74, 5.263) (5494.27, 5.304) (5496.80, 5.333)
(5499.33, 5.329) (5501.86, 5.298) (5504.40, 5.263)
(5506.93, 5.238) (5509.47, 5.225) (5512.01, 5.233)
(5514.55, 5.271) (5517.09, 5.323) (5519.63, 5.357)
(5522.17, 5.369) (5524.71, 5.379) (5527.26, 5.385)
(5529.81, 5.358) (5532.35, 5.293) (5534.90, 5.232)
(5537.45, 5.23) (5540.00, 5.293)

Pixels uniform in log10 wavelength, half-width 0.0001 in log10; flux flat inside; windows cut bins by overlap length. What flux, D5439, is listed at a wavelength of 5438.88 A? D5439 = 5.41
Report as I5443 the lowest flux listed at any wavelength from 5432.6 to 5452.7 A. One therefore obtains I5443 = 5.275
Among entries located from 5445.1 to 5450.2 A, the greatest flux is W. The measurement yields 5.436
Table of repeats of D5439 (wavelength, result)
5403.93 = 5.359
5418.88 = 5.554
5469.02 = 5.218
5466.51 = 5.249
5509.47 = 5.225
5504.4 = 5.263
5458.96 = 5.242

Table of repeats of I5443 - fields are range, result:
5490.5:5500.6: 5.263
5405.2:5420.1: 5.431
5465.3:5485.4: 5.18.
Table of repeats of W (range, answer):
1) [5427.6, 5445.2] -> 5.459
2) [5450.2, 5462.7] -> 5.275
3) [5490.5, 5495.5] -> 5.304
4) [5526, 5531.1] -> 5.385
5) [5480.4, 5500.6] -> 5.333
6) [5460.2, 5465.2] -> 5.27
